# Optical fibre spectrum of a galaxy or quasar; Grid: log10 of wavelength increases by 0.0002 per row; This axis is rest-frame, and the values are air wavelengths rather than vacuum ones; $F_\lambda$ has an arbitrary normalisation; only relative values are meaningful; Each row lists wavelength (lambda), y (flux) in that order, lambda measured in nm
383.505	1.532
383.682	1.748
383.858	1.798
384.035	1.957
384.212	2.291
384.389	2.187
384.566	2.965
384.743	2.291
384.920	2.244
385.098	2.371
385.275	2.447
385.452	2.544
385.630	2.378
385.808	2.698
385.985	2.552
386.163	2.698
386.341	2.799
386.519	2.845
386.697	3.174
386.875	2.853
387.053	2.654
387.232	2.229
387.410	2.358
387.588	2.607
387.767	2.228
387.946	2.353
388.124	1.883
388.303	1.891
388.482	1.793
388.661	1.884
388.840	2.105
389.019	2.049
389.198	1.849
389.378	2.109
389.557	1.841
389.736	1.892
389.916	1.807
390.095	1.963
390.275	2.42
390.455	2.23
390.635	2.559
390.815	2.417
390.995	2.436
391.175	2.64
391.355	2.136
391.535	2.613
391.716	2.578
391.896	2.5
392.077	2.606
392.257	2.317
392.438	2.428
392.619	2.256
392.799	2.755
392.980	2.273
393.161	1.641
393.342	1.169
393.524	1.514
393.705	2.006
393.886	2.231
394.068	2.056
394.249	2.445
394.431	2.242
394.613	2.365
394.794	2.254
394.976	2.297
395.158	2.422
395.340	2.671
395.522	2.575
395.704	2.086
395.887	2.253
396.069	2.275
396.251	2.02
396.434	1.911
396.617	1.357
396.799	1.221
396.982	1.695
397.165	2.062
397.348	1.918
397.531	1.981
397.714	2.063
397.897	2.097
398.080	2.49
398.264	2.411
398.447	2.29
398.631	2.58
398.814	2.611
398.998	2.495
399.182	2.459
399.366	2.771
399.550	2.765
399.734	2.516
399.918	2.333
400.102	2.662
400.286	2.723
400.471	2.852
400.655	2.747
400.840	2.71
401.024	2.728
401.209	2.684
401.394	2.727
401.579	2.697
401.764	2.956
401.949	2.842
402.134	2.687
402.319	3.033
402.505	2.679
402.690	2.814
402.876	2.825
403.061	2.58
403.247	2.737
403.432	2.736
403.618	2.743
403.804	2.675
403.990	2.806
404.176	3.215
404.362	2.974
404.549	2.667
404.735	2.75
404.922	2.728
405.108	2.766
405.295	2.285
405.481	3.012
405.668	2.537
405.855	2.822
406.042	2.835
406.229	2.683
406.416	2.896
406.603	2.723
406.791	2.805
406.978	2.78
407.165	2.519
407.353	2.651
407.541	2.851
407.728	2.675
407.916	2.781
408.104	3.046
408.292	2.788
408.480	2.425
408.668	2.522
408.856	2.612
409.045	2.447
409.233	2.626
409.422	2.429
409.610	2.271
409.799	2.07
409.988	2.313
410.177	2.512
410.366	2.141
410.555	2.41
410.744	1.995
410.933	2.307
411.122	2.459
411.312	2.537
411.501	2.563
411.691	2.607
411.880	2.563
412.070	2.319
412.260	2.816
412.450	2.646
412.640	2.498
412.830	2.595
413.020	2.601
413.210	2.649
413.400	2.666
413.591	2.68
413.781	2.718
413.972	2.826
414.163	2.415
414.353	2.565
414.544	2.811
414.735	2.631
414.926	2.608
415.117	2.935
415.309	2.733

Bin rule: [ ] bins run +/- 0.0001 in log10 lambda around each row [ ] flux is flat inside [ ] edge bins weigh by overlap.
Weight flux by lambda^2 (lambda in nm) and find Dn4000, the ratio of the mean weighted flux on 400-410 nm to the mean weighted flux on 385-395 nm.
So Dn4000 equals 1.3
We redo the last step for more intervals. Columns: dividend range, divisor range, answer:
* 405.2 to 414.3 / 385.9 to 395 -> 1.25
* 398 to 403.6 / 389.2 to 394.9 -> 1.26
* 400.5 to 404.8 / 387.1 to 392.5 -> 1.33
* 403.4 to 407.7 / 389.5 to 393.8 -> 1.34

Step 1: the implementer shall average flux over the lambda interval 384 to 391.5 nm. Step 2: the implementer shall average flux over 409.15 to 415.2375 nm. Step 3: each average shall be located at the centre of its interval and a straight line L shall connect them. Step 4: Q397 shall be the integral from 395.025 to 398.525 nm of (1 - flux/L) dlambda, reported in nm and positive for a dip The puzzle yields 0.444 nm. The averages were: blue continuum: 2.33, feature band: 2.1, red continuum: 2.53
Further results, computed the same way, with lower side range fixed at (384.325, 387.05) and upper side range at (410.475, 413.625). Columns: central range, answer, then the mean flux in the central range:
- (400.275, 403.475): -0.263 nm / 2.77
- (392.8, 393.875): 0.308 nm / 1.84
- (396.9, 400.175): 0.283 nm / 2.35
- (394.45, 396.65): 0.296 nm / 2.23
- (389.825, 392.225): 0.200 nm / 2.38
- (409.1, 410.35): 0.085 nm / 2.36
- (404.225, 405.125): -0.089 nm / 2.8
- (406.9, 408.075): -0.088 nm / 2.73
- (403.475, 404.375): -0.112 nm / 2.87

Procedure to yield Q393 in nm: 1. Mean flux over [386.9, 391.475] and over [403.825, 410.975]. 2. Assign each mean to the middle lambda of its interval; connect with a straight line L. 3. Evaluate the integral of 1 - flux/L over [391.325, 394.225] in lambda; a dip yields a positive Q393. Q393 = 0.09 nm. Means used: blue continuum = 2.19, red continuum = 2.62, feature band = 2.2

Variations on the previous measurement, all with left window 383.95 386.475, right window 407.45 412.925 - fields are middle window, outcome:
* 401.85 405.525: -0.41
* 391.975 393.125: 0.04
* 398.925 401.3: -0.15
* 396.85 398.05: 0.25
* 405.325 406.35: -0.10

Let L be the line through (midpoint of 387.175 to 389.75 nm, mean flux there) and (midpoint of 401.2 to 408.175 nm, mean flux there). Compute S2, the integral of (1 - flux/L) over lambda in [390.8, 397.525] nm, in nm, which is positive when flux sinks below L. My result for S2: 0.39 nm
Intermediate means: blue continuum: 2.07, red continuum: 2.77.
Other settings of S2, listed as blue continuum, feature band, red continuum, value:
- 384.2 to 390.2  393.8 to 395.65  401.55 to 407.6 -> 0.12 nm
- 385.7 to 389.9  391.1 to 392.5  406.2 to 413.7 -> -0.07 nm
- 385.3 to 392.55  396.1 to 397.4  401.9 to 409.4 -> 0.40 nm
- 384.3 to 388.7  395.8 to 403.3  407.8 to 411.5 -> 0.02 nm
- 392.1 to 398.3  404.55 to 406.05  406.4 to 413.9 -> -0.18 nm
